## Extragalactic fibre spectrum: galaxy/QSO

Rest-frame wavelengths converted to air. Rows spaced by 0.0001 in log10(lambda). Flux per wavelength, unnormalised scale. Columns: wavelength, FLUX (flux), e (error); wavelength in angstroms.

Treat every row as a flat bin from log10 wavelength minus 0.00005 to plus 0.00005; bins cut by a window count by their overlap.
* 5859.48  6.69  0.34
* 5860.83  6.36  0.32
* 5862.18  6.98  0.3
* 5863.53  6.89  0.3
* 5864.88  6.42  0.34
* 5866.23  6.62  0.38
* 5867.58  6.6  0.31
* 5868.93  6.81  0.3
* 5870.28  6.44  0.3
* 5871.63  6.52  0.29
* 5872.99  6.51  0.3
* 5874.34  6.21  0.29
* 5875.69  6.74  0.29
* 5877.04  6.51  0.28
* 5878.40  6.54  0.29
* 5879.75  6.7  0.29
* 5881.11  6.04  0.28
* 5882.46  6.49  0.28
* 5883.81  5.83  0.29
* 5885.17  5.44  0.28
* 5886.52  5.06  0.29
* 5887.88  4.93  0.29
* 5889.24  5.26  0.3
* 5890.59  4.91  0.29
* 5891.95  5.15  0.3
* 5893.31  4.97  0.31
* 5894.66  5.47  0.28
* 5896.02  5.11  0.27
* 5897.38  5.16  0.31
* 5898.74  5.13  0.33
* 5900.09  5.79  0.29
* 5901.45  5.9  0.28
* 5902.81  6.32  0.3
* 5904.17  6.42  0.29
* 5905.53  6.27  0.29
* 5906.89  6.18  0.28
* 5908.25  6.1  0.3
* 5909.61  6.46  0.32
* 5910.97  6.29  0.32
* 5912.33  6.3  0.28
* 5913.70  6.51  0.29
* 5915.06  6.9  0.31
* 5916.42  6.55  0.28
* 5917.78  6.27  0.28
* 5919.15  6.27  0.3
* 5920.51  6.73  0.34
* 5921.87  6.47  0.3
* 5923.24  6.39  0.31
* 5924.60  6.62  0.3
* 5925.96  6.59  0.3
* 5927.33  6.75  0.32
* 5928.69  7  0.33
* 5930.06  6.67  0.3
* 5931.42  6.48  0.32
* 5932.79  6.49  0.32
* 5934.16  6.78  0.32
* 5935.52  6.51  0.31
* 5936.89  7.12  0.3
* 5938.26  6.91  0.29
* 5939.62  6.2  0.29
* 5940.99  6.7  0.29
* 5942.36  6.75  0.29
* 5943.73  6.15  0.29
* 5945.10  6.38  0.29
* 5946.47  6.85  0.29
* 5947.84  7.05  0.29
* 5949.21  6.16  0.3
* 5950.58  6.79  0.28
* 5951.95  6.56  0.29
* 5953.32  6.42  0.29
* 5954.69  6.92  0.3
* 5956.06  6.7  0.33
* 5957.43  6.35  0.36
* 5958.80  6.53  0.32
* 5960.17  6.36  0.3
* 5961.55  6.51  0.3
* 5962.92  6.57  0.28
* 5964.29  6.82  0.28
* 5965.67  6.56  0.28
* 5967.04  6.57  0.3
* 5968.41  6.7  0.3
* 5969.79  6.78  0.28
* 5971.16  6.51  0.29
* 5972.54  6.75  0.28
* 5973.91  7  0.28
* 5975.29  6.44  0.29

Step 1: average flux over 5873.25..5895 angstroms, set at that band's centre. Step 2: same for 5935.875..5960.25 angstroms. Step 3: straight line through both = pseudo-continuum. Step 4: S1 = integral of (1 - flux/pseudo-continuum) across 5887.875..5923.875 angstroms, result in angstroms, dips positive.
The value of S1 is 0.7 angstroms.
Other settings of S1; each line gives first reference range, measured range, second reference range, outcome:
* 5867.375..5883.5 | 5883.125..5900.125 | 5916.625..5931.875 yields 3.4 angstroms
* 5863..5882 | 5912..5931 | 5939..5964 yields -0.1 angstroms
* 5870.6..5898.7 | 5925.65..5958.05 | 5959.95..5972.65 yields -1.4 angstroms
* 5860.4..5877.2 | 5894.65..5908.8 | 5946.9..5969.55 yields 1.7 angstroms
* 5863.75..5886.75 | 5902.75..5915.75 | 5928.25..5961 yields 0.2 angstroms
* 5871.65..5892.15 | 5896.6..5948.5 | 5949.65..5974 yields -1.2 angstroms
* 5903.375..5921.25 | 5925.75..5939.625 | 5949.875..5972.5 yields -0.5 angstroms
